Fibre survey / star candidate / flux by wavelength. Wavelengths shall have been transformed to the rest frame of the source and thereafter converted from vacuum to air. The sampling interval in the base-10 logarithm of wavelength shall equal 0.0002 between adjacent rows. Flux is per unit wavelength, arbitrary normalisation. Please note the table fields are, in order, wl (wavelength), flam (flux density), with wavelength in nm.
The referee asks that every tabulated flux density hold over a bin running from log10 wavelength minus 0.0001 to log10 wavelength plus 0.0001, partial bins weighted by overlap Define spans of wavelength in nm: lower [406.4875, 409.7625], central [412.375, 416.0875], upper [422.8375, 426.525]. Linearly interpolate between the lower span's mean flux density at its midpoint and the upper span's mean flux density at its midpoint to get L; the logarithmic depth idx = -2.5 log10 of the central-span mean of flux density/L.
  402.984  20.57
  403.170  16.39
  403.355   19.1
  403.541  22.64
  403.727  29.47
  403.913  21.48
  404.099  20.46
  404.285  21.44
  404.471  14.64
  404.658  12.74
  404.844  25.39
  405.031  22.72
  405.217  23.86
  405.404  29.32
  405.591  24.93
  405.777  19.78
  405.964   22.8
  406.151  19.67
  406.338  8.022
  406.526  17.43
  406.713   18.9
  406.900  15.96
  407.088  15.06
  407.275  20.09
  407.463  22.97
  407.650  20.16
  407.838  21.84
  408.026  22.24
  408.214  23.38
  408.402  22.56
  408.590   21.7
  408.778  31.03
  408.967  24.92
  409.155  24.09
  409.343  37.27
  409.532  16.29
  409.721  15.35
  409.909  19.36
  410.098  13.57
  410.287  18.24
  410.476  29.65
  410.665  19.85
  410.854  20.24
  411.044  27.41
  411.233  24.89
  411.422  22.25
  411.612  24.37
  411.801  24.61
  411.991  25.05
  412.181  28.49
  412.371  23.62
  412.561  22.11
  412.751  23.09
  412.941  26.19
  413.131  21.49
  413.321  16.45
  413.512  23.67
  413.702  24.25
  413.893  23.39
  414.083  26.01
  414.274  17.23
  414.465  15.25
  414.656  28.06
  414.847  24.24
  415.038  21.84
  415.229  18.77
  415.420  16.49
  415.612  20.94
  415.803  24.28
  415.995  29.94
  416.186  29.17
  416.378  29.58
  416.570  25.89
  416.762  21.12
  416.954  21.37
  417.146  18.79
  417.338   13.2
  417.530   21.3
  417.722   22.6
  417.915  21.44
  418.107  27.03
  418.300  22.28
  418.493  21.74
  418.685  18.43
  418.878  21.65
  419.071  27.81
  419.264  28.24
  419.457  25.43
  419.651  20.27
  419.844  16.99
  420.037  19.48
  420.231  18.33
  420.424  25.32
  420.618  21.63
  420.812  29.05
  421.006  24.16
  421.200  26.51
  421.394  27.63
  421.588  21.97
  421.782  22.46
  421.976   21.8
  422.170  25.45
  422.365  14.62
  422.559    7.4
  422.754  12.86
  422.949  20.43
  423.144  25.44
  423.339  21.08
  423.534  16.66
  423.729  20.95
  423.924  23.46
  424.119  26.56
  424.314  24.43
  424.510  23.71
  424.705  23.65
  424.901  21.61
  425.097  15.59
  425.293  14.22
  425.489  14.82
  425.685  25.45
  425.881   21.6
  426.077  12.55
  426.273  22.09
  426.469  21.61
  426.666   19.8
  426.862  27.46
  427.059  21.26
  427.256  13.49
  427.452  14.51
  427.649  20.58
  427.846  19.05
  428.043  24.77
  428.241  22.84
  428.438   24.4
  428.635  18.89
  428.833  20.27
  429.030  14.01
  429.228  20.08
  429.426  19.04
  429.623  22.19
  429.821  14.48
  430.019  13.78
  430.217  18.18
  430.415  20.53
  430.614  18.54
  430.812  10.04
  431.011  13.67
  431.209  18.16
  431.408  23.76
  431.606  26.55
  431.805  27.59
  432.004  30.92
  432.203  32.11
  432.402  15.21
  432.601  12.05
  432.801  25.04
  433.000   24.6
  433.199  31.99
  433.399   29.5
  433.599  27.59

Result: -0.04 mag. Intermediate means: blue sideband 21.9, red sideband 20.8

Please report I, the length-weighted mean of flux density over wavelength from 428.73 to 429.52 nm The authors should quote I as 18.3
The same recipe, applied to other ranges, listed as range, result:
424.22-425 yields 23.3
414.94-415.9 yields 20.5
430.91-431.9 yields 21.9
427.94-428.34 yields 23.7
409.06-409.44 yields 30.6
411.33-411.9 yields 23.8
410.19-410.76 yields 22.5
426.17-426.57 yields 21.7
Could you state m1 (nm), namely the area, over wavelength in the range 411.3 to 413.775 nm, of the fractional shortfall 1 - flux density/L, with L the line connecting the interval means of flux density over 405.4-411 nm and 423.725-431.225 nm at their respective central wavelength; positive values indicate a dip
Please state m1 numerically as -0.32 nm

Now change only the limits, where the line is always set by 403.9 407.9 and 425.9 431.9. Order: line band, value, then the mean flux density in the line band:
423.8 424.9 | -0.25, 24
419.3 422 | -0.47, 23.1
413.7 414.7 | -0.11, 21.9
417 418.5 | -0.10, 21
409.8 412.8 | -0.46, 22.9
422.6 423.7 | 0.05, 18.8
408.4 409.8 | -0.31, 24.3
